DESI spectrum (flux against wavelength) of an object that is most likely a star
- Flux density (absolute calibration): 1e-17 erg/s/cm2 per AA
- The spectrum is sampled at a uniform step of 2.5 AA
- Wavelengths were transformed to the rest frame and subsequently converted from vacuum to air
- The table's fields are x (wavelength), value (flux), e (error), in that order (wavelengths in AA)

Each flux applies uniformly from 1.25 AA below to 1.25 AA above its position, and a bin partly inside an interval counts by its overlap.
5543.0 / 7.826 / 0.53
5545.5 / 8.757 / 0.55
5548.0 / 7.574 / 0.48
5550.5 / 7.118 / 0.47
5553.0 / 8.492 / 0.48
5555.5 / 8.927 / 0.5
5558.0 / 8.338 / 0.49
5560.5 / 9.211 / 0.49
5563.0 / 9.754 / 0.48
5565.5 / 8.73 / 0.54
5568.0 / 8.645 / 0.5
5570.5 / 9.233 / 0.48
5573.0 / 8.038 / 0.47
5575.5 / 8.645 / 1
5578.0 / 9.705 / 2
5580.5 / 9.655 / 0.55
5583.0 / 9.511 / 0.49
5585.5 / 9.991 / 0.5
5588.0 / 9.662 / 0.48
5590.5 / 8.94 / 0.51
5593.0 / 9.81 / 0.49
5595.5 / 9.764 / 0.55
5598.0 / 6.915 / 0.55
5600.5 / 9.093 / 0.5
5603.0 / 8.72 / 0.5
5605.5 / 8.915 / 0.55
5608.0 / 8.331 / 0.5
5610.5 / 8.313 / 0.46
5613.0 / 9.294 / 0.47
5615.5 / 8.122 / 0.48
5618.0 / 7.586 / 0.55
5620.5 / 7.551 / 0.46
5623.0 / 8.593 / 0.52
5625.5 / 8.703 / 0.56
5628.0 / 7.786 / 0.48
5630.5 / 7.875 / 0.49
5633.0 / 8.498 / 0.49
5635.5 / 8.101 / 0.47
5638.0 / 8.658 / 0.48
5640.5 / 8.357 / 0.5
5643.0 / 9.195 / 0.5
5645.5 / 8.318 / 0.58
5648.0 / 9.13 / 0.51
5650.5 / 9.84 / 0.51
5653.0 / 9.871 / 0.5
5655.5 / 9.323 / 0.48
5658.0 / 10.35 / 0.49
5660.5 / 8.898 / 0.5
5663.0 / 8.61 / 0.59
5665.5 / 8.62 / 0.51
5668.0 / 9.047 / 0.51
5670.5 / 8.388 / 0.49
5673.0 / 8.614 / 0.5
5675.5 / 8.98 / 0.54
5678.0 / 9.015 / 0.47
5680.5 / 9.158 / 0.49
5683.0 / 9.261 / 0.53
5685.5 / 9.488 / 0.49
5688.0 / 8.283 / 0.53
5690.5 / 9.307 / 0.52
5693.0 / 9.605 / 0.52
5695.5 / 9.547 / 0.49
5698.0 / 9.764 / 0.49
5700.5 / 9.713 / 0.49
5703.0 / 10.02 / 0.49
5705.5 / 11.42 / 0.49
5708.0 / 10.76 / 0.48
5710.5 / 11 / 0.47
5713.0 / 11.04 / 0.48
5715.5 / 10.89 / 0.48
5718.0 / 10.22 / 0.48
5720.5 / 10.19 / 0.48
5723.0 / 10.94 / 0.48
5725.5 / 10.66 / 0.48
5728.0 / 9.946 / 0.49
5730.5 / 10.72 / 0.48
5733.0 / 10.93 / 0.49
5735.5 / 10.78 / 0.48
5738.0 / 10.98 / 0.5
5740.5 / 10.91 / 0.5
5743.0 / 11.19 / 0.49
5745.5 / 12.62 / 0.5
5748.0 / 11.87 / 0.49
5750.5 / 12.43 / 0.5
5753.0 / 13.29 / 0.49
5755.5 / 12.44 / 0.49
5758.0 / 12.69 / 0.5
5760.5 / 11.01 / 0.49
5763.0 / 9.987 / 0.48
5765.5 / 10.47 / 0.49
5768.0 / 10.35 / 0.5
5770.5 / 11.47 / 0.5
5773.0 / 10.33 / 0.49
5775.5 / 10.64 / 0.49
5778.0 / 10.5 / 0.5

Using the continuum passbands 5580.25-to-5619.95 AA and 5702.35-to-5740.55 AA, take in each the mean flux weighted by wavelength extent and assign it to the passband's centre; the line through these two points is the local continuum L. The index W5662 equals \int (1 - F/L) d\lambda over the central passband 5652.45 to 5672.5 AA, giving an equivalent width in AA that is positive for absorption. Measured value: 1.5 AA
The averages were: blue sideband 8.87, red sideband 10.7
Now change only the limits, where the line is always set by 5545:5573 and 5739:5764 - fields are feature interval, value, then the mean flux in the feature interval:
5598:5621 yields 2.58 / 8.38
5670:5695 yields 3.84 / 9.04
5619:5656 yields 4.82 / 8.63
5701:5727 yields 1.25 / 10.7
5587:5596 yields -0.38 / 9.52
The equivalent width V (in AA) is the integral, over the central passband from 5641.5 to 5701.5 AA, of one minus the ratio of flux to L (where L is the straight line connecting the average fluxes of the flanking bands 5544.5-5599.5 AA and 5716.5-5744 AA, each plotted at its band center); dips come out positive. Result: 5.0 AA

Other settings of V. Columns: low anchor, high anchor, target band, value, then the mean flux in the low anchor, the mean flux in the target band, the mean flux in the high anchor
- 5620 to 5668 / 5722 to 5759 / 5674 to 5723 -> 2.0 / 8.78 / 9.9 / 11.5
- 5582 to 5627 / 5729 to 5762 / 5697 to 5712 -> 0.5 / 8.76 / 10.5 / 11.7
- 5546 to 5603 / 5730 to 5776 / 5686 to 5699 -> 1.5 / 8.89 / 9.3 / 11.3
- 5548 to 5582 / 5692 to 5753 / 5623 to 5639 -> 2.2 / 8.77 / 8.29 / 10.8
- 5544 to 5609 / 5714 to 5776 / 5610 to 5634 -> 3.2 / 8.86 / 8.23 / 11.1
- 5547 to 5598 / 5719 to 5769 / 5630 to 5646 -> 2.2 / 8.94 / 8.46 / 11.2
